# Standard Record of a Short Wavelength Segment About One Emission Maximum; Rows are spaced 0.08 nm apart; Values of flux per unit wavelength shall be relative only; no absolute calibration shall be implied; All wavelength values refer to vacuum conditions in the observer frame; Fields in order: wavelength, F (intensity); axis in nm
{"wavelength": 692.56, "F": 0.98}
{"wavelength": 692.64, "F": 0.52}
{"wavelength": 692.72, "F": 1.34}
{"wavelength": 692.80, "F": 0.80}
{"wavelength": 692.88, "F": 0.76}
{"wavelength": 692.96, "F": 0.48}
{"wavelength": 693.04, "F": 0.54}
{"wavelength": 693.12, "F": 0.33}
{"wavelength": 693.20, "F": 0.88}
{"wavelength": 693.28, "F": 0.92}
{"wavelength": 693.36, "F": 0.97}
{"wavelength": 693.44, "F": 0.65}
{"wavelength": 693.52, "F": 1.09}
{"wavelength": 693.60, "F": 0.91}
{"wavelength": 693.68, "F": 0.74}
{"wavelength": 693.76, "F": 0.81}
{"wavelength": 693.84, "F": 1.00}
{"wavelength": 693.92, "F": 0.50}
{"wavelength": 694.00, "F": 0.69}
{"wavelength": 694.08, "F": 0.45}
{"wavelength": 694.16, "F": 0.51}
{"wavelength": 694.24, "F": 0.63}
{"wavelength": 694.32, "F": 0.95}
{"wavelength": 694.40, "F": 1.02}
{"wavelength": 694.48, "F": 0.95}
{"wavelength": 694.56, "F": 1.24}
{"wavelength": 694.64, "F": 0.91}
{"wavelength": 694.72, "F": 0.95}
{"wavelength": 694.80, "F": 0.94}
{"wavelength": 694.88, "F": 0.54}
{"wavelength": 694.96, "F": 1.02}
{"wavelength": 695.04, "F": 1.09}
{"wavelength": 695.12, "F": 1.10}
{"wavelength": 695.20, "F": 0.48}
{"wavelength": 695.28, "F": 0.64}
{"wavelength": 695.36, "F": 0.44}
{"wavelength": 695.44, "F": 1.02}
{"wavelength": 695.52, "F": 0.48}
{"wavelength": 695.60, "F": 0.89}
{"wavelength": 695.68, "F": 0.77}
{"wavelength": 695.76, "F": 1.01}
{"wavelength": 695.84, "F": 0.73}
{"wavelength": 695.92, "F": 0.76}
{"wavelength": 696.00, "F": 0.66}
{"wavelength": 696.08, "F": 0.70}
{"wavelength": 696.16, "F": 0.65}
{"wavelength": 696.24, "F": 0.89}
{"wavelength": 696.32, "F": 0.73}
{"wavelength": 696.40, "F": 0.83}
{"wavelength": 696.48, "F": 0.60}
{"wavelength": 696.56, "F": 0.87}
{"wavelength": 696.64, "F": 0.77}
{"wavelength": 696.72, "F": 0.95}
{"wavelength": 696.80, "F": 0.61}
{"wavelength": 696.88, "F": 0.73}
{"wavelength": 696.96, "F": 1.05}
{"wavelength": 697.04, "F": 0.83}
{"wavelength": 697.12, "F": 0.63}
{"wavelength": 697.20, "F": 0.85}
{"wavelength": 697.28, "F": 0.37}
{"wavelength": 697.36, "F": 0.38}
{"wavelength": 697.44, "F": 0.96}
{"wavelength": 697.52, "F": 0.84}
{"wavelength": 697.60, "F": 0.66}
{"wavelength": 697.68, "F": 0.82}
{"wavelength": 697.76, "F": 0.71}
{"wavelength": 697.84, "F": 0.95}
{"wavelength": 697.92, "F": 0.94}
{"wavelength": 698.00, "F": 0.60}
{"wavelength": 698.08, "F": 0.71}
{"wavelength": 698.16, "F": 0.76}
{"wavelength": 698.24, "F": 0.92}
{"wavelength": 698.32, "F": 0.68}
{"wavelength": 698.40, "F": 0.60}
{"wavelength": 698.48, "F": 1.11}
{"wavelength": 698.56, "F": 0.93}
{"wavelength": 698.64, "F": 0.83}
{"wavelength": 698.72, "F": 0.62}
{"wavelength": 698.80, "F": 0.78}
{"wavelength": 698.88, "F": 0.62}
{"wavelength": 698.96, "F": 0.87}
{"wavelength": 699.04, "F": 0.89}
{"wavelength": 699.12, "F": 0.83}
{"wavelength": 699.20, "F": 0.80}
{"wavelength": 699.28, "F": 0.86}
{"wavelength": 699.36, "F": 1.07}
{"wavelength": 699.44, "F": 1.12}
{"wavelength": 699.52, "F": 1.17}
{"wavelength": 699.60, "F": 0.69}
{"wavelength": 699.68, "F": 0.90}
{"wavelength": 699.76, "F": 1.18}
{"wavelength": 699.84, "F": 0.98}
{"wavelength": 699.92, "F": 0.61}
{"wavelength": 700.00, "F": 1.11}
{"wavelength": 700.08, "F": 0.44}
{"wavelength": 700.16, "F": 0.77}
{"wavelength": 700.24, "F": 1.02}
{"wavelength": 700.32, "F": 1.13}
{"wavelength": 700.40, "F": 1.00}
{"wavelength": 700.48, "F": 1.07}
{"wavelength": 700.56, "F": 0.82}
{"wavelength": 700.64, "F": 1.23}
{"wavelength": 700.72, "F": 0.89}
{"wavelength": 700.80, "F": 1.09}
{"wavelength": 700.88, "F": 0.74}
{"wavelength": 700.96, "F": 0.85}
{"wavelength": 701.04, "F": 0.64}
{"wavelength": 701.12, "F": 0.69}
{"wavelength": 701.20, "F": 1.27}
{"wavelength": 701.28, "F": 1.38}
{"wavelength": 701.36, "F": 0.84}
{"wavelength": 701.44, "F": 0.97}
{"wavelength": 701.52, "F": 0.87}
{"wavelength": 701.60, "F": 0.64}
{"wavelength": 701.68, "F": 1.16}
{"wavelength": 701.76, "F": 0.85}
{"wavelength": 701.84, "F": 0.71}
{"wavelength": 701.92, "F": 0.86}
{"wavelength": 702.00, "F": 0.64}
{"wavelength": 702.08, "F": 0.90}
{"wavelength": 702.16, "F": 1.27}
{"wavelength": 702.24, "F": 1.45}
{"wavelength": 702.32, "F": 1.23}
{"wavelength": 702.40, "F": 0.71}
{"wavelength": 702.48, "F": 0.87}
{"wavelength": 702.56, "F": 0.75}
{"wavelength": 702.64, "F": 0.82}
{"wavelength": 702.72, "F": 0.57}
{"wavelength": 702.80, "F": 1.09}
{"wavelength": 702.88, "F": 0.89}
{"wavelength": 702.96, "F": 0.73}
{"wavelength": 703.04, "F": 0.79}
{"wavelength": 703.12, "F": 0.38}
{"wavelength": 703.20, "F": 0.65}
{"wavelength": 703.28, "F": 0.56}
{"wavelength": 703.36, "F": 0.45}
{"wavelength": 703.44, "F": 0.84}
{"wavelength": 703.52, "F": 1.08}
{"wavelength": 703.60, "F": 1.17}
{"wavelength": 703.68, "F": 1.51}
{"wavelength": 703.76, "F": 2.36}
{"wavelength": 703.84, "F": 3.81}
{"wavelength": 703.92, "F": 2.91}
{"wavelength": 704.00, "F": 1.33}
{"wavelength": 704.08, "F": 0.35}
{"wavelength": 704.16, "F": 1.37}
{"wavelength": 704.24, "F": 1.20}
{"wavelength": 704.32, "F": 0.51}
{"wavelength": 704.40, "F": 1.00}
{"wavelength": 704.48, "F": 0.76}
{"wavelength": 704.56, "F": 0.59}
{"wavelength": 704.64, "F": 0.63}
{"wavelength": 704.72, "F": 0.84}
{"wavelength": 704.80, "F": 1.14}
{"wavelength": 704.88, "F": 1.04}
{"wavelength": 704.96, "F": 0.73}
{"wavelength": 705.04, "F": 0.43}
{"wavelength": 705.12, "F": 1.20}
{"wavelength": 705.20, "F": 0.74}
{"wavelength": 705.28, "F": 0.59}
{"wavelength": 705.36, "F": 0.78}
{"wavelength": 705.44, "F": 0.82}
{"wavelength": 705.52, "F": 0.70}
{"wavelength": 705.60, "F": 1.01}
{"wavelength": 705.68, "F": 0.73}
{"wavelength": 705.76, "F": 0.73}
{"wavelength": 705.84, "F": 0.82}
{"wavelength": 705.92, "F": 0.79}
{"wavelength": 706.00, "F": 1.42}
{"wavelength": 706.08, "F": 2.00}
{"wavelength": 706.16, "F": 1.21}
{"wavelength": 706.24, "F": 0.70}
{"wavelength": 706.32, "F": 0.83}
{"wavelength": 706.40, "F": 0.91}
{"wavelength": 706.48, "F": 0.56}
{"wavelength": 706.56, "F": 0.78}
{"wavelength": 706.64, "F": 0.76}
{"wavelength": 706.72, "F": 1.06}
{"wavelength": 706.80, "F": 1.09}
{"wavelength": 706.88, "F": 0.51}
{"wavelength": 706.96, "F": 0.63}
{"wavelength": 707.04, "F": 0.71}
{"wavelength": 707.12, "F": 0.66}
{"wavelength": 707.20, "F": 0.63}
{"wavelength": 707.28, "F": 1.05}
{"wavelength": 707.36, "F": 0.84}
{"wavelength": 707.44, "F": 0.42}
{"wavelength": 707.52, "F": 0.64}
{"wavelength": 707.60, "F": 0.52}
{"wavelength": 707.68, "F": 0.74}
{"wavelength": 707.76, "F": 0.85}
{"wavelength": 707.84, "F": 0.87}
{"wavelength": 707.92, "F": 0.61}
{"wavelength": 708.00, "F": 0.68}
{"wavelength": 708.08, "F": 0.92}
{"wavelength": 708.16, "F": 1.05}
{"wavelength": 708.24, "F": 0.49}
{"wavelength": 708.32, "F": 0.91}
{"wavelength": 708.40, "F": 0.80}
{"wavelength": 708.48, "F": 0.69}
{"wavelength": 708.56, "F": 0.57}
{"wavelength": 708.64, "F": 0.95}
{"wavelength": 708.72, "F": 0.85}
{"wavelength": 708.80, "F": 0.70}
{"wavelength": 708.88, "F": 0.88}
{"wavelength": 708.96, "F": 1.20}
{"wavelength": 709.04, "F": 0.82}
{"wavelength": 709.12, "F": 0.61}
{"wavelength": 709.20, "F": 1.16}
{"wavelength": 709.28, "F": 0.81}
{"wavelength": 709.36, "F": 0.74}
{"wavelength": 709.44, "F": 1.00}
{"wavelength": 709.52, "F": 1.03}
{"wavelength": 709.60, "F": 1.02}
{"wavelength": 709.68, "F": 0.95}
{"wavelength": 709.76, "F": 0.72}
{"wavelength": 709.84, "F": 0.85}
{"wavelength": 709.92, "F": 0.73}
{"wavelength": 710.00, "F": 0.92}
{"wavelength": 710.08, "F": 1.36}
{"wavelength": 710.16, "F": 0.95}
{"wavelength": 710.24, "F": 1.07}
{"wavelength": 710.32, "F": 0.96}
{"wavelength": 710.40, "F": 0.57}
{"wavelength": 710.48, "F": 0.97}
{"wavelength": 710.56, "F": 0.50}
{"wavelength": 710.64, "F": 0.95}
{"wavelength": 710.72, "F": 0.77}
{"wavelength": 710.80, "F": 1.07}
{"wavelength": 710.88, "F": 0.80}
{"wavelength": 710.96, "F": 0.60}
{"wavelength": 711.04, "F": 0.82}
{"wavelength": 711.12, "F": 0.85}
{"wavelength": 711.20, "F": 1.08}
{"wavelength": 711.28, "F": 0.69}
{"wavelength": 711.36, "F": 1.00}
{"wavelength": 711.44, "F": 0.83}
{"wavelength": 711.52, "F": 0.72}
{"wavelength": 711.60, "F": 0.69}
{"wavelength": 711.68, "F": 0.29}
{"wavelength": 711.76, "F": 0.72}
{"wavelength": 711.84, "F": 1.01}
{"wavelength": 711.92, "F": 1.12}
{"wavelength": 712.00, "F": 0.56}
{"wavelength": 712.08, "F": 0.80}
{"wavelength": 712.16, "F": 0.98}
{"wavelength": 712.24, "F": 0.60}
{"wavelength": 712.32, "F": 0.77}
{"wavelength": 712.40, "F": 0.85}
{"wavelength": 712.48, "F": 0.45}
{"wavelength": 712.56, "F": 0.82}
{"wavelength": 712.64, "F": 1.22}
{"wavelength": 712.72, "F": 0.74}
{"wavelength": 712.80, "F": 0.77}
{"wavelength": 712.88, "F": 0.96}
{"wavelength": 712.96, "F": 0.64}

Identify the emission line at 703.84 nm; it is Halpha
